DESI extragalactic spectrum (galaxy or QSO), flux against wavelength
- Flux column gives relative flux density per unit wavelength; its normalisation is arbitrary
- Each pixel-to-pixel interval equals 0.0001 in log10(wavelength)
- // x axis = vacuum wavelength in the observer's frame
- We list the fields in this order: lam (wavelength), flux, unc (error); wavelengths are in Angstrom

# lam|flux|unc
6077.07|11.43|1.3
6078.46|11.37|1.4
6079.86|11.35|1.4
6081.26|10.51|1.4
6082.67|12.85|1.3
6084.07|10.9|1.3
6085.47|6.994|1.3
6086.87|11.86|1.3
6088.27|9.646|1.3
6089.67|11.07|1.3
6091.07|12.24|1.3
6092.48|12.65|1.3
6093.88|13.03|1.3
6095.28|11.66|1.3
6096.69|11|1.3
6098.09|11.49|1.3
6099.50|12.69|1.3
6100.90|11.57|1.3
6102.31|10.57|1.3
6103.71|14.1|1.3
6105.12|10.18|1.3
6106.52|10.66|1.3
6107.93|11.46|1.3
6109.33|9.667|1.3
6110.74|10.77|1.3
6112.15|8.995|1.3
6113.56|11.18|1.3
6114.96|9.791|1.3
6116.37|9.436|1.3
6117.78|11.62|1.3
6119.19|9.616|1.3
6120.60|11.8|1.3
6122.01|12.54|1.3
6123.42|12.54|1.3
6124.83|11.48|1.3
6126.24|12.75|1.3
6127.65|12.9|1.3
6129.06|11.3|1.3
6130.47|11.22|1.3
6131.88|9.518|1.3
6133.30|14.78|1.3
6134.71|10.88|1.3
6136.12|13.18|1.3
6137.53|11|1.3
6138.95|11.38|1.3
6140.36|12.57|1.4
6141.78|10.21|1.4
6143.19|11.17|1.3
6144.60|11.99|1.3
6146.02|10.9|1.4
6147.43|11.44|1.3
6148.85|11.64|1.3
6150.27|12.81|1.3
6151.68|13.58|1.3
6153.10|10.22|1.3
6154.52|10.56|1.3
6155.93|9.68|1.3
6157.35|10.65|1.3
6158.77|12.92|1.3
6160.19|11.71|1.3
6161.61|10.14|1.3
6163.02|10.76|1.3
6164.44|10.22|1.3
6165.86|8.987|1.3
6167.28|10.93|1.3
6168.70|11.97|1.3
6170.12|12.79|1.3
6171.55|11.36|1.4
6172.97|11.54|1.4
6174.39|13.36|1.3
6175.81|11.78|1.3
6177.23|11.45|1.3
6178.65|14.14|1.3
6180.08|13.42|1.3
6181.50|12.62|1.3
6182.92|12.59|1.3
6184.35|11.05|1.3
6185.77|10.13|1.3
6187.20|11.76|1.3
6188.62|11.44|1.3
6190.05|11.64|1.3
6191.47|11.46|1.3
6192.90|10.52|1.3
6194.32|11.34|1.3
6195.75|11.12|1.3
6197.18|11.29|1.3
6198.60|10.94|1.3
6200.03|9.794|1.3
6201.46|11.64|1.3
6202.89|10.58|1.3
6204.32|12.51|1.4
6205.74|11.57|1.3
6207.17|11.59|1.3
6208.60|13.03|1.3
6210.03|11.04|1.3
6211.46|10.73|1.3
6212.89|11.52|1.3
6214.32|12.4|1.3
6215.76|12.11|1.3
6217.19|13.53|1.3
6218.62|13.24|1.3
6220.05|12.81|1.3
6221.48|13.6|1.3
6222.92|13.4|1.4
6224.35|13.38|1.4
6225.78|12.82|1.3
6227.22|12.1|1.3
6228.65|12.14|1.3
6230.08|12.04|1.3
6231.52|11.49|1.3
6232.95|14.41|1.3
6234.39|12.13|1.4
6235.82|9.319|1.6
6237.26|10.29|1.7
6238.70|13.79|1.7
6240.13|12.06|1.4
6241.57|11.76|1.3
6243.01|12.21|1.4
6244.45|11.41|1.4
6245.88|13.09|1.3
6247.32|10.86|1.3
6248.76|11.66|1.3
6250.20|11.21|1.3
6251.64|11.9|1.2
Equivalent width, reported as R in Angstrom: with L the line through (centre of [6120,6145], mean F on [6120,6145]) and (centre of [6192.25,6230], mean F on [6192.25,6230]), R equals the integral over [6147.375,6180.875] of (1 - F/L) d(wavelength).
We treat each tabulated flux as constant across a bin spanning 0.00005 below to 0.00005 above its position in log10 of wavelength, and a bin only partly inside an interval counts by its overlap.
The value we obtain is 0.84 Angstrom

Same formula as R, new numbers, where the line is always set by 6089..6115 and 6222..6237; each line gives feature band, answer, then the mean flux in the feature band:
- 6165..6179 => 0.1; 11.8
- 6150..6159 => 0.3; 11.4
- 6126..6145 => -0.3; 11.8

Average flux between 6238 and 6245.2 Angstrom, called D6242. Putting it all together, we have 12.3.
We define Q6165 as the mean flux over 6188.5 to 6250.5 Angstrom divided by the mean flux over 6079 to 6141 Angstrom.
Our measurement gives 1.0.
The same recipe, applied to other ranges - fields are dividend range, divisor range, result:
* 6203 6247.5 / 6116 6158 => 1.06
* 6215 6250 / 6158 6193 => 1.06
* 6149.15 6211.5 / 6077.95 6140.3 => 1.01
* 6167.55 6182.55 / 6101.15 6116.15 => 1.16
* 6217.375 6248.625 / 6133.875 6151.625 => 1.05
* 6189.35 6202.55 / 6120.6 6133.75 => 0.92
